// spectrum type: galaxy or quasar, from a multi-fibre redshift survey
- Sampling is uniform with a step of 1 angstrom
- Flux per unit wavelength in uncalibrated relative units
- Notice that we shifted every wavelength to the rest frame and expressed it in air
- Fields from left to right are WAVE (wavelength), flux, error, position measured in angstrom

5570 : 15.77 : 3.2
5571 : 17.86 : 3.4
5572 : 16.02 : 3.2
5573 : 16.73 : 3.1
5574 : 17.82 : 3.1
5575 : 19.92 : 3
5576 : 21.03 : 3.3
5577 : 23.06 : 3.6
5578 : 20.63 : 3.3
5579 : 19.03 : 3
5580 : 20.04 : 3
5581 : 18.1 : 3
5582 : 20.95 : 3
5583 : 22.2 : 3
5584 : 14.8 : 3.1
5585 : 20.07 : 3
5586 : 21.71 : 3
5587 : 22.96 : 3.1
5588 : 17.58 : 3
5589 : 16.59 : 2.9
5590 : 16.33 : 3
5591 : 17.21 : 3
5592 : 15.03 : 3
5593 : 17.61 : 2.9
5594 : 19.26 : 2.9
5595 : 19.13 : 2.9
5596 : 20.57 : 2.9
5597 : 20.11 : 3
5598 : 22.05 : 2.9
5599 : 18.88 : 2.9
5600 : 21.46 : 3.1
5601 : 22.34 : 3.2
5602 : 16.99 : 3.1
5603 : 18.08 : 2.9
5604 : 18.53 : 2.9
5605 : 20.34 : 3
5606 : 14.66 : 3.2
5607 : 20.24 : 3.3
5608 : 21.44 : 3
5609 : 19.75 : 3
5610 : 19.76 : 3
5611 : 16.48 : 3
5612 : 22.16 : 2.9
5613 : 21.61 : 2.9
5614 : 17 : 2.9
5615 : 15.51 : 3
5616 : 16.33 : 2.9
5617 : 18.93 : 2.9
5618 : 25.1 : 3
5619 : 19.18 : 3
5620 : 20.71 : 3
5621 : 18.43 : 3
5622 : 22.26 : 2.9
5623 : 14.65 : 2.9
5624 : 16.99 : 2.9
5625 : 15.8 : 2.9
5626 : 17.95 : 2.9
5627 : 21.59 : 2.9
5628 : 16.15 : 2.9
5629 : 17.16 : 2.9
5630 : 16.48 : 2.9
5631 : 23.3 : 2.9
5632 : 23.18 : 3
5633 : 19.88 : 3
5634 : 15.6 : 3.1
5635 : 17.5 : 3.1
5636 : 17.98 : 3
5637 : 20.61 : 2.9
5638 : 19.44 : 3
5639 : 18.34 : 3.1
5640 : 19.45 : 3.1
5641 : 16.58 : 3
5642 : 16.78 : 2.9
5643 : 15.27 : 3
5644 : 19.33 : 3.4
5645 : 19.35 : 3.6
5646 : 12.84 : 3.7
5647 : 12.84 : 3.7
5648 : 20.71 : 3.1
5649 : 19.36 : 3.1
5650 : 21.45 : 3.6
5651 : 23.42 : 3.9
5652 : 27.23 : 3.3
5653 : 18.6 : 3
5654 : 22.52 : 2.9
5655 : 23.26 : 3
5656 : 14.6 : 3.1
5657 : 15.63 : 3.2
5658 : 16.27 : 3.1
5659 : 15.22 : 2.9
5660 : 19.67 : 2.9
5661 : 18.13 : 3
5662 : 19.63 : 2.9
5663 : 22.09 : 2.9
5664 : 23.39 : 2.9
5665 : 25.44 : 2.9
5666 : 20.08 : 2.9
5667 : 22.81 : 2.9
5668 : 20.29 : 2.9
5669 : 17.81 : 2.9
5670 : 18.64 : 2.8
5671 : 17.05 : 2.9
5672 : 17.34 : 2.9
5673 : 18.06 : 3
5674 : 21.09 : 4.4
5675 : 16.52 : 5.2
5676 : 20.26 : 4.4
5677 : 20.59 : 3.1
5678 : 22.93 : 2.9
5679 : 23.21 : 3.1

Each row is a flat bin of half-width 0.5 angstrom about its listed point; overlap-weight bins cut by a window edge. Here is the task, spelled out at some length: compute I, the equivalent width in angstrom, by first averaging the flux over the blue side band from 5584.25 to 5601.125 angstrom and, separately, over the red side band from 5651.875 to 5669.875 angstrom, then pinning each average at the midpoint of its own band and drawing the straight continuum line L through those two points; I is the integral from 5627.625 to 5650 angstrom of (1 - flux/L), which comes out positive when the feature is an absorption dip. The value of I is 1.75 angstrom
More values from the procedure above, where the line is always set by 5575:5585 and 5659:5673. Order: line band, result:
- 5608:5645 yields 2.24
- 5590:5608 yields 0.91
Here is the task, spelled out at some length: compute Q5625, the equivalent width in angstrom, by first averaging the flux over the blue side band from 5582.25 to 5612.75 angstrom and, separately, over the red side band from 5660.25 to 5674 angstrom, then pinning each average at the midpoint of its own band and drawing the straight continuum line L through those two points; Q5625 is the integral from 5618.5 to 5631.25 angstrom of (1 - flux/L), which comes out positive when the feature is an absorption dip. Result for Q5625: 0.7 angstrom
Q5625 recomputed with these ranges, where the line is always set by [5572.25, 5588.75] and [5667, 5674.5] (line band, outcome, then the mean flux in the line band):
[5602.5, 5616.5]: 0.52 angstrom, 18.7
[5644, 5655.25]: -0.57 angstrom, 20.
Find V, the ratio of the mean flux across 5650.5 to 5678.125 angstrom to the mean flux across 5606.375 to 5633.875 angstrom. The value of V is 1.04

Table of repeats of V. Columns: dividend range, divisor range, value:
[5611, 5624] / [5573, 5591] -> 0.98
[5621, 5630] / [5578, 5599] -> 0.93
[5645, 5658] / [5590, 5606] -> 1.02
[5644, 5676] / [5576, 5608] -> 1.01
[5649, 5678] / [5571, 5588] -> 1.02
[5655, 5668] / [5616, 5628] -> 1.03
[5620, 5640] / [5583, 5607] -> 0.99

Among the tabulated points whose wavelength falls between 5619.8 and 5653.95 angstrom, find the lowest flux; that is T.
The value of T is 12.84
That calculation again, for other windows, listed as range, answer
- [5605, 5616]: 14.66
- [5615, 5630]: 14.65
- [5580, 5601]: 14.8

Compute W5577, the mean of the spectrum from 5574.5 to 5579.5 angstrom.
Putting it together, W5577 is 20.7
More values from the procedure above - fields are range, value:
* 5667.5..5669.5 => 19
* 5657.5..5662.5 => 17.8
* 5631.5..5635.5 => 19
